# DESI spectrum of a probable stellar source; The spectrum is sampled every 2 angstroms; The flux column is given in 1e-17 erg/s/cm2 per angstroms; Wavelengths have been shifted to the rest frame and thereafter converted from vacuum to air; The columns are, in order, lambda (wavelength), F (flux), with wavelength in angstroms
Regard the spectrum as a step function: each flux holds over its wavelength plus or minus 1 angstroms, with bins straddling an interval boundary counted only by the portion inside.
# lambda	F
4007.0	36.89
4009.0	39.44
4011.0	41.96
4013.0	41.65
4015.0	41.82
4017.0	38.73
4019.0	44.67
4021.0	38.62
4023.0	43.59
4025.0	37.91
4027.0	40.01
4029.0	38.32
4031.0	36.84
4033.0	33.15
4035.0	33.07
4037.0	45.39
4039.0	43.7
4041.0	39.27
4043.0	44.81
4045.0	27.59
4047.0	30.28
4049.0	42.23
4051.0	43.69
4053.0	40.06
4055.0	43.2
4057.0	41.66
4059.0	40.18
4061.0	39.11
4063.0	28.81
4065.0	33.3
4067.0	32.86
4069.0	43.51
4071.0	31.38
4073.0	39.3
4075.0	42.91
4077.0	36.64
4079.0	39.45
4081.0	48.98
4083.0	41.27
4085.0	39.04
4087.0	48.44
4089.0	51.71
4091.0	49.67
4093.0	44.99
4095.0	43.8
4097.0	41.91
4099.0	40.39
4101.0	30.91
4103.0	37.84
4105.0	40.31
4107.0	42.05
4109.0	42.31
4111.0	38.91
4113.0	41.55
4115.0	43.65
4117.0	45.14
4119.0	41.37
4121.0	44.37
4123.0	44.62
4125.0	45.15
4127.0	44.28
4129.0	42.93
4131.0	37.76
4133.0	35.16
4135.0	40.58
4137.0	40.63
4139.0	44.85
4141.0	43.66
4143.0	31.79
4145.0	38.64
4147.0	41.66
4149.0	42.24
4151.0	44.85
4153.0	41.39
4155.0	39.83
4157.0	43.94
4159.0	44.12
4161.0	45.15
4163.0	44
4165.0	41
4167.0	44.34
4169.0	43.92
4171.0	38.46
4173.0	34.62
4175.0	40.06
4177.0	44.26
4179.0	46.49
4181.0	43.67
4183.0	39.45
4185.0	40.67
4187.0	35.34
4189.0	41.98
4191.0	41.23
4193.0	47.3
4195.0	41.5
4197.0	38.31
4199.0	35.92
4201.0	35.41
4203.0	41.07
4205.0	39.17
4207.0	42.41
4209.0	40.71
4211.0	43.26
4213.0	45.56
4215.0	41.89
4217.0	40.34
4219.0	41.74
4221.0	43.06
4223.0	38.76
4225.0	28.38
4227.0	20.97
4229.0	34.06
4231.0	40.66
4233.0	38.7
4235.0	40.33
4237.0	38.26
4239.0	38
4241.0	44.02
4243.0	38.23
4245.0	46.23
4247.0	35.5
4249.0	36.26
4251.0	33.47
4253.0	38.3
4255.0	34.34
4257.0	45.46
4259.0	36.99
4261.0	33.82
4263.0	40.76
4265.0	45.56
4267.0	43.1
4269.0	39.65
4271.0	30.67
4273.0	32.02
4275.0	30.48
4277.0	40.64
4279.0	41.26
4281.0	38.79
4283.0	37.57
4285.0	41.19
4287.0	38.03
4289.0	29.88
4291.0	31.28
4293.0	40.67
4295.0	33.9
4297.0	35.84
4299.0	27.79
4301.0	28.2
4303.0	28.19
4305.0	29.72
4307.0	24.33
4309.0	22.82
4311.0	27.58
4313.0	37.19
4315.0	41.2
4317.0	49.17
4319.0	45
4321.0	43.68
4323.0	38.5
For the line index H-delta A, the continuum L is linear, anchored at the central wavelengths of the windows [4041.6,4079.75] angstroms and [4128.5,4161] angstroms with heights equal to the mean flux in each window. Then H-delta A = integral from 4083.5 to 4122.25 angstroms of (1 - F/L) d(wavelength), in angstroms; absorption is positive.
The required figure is -3.03 angstroms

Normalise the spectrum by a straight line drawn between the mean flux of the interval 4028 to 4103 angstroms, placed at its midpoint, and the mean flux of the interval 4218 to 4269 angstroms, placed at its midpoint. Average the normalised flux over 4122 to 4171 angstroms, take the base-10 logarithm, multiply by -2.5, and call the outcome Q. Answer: -0.08 mag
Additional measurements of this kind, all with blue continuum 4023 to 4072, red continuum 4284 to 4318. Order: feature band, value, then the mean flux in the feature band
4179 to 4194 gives -0.18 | 41.7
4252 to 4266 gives -0.15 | 39.3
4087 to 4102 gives -0.17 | 43.7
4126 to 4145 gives -0.10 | 40.1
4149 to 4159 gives -0.18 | 42.6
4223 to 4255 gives -0.07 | 36.7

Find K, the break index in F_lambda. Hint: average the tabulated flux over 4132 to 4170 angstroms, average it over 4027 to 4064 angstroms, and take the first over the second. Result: 1.08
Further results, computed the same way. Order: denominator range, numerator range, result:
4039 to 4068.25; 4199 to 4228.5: 1.02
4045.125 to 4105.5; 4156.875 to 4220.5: 1.03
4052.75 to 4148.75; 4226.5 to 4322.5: 0.89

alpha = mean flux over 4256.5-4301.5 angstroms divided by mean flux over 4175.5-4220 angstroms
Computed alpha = 0.89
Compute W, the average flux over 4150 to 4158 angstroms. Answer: 42.5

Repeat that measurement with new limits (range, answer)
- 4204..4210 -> 40.8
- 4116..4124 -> 43.9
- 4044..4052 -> 35.9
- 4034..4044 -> 41.2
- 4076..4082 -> 41.7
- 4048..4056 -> 42.3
